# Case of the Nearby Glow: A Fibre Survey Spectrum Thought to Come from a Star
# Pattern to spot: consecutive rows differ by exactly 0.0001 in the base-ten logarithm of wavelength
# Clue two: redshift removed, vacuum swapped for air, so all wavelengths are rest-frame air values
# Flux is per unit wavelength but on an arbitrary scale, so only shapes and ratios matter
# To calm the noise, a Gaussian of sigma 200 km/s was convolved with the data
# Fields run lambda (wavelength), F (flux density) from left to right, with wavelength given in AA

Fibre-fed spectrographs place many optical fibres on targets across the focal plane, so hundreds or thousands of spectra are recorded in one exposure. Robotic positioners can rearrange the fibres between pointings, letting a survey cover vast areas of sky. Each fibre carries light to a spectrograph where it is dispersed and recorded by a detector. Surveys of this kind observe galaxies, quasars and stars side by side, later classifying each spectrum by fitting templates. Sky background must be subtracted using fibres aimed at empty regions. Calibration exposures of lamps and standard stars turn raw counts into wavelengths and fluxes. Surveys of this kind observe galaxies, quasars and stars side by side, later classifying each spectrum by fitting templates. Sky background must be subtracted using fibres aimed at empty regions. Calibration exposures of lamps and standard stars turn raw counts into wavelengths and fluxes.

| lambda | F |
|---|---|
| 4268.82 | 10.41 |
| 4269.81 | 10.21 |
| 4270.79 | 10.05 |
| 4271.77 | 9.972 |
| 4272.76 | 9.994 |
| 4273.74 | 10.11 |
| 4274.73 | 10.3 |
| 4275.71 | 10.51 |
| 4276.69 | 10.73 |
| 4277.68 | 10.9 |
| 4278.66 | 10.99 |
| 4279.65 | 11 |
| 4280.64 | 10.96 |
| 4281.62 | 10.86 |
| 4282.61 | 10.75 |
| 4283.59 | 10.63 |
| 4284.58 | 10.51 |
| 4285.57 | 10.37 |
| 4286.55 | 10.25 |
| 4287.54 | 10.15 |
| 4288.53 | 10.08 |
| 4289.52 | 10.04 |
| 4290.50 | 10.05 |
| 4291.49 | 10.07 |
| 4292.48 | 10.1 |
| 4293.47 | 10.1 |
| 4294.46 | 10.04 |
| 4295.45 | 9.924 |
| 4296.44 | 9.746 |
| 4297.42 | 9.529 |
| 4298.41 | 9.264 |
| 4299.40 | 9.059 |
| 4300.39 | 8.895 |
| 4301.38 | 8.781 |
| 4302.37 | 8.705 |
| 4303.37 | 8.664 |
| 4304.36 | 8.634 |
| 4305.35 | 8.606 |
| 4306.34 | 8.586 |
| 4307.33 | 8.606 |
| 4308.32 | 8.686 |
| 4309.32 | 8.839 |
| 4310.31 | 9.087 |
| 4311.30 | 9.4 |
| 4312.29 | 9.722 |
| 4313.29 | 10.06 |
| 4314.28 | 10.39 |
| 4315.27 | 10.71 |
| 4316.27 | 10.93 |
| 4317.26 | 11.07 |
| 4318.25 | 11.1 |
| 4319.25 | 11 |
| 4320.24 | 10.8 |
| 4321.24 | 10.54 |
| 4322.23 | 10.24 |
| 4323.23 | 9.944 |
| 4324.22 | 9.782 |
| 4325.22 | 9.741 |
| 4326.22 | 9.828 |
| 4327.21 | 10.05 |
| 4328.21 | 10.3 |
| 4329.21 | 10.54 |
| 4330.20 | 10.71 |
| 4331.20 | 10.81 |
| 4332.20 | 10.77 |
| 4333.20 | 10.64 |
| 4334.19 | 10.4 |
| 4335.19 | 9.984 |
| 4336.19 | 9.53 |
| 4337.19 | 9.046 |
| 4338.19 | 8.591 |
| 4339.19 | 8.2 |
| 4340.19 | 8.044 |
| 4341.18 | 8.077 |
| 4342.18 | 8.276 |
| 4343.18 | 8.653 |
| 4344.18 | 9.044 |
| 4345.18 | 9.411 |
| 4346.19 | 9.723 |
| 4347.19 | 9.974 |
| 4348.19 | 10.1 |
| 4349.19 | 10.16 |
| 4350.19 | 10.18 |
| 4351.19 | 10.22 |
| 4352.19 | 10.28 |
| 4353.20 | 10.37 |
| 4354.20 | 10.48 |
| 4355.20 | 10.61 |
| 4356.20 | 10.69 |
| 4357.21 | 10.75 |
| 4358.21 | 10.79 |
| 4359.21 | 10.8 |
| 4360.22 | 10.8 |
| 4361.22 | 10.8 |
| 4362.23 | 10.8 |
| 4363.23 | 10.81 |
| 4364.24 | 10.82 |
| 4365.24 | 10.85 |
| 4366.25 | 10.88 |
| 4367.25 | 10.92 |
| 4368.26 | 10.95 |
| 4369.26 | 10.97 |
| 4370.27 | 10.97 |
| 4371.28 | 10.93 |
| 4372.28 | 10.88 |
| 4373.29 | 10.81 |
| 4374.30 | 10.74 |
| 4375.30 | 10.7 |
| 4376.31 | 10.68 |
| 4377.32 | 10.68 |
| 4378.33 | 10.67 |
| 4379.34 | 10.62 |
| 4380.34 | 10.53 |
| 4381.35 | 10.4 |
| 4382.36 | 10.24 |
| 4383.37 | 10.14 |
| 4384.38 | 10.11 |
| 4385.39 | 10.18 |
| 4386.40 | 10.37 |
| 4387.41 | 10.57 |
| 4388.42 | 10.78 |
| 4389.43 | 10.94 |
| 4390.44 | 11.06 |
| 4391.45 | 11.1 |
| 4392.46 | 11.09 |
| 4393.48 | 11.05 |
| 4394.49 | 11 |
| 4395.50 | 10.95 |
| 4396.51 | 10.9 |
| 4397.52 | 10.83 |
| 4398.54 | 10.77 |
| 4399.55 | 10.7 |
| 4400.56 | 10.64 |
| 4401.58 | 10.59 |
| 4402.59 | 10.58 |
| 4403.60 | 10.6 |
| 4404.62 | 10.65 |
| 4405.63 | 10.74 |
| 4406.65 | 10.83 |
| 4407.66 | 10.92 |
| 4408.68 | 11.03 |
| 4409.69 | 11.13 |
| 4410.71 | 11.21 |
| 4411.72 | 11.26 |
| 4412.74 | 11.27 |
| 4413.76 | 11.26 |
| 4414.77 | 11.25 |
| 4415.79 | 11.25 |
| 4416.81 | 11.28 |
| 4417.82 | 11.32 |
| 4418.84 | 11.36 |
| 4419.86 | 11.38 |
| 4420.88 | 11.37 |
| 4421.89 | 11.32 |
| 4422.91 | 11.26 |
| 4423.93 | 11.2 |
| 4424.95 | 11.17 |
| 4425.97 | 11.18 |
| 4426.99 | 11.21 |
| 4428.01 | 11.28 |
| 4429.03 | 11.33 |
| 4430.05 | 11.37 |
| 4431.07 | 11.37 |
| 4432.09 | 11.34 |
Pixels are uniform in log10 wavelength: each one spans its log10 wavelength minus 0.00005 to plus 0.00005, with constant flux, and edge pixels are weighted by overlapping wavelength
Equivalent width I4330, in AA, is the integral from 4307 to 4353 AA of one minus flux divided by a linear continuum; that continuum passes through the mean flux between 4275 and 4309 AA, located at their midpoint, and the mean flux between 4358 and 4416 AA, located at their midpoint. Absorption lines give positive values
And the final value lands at 1.7 AA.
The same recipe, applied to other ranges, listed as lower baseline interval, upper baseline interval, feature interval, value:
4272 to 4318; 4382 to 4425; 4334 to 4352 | 1.8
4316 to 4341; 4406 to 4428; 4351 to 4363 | -0.2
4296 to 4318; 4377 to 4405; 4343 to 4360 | -0.2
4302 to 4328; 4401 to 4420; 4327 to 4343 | 0.7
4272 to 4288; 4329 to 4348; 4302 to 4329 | 0.3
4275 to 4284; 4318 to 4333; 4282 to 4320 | 3.0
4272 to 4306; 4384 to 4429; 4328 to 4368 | 1.5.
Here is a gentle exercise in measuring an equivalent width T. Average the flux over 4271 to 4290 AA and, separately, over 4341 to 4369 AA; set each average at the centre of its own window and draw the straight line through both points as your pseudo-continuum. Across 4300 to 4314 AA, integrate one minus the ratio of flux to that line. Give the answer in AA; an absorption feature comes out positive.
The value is 1.9 AA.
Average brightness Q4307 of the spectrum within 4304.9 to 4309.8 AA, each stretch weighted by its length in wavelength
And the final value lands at 8.66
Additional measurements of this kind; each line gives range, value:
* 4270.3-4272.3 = 10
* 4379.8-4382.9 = 10.4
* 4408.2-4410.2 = 11.1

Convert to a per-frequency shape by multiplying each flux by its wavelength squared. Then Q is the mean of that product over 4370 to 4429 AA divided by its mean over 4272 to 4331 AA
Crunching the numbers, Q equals 1.1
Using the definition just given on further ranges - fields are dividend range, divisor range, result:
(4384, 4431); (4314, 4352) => 1.15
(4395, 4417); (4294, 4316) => 1.23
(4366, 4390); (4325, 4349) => 1.13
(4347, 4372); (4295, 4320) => 1.14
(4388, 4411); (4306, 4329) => 1.13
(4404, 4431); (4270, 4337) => 1.18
